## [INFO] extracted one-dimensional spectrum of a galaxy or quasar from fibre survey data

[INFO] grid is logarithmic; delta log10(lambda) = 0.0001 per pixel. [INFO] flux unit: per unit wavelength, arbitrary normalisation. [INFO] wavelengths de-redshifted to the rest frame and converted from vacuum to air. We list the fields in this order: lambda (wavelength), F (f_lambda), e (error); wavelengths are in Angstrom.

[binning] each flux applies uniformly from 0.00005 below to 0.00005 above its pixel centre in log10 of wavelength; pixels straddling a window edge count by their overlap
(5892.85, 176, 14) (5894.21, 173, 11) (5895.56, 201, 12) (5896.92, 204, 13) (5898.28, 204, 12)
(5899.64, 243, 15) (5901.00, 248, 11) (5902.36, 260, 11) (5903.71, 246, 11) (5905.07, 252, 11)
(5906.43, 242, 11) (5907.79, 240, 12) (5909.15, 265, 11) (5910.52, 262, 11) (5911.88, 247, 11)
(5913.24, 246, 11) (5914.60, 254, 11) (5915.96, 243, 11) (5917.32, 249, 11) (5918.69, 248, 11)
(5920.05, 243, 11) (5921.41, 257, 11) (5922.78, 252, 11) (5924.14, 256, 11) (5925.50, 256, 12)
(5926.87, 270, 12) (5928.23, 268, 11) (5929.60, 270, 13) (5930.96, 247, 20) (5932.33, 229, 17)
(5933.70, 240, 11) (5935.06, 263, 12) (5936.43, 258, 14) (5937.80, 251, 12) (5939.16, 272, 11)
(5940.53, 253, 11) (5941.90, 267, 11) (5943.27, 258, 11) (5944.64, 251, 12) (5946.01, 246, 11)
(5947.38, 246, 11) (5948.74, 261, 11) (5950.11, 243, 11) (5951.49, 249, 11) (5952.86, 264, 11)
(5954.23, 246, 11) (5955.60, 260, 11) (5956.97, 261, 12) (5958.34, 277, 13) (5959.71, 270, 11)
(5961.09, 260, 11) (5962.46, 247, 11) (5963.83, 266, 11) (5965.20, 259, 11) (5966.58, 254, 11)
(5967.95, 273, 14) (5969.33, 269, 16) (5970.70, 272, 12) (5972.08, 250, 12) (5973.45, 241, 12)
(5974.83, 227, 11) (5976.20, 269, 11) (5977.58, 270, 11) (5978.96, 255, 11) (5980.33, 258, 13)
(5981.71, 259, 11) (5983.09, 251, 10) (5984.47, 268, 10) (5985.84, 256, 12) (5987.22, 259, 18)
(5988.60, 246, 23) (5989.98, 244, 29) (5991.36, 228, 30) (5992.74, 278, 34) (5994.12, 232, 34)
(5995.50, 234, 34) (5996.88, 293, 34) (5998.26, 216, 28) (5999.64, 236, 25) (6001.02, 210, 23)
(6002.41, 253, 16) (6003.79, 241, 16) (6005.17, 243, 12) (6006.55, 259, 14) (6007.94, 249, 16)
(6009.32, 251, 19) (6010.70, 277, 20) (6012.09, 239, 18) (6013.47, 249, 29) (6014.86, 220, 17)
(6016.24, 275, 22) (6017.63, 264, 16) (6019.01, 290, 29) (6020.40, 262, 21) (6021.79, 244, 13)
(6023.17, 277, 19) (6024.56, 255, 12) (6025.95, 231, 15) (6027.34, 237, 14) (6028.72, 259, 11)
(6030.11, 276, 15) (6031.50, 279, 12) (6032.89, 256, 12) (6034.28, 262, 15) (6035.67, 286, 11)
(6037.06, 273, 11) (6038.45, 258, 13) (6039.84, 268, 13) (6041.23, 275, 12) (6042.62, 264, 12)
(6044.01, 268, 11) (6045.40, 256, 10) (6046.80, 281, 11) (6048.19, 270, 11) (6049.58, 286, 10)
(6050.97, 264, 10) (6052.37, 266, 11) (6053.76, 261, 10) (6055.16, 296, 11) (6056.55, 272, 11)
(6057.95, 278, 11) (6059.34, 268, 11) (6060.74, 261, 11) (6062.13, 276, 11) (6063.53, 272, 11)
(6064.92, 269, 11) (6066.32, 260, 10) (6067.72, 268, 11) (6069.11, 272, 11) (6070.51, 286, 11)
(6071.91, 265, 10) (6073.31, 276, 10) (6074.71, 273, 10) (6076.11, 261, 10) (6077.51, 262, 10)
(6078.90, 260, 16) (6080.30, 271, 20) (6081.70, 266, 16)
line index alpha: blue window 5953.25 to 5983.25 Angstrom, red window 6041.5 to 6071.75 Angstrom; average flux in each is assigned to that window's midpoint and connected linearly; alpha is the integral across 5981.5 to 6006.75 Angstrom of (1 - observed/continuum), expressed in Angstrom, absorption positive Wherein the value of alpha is 1.5 Angstrom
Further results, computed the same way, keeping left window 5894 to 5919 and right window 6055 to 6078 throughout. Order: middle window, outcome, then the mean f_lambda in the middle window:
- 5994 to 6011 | 0.8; 246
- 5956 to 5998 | -0.6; 257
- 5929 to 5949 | -0.7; 254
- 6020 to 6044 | 0.1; 263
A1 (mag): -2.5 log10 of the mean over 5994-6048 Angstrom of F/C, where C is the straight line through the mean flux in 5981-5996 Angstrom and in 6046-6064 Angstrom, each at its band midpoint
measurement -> 0.02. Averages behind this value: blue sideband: 251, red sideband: 273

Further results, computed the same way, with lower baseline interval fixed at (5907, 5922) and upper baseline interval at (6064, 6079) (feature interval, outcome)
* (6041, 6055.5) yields -0.02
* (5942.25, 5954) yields 0.01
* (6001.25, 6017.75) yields 0.05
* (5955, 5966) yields -0.03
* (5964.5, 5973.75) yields -0.02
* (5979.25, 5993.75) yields 0.02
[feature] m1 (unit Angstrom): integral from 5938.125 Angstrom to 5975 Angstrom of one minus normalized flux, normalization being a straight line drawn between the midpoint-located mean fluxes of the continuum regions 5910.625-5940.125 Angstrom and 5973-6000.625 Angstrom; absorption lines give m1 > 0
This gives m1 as -0.8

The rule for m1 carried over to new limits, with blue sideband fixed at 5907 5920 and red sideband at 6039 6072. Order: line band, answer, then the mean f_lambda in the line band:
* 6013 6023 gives 0.2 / 259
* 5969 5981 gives 0.1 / 257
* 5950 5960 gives -0.1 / 259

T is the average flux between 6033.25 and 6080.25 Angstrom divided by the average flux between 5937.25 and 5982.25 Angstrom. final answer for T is 1.0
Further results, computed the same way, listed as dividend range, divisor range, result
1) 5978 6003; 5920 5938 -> 0.98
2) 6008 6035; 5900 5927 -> 1.03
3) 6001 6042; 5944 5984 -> 1.00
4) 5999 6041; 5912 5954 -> 1.01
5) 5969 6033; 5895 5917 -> 1.05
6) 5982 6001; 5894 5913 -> 1.05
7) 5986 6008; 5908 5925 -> 0.97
